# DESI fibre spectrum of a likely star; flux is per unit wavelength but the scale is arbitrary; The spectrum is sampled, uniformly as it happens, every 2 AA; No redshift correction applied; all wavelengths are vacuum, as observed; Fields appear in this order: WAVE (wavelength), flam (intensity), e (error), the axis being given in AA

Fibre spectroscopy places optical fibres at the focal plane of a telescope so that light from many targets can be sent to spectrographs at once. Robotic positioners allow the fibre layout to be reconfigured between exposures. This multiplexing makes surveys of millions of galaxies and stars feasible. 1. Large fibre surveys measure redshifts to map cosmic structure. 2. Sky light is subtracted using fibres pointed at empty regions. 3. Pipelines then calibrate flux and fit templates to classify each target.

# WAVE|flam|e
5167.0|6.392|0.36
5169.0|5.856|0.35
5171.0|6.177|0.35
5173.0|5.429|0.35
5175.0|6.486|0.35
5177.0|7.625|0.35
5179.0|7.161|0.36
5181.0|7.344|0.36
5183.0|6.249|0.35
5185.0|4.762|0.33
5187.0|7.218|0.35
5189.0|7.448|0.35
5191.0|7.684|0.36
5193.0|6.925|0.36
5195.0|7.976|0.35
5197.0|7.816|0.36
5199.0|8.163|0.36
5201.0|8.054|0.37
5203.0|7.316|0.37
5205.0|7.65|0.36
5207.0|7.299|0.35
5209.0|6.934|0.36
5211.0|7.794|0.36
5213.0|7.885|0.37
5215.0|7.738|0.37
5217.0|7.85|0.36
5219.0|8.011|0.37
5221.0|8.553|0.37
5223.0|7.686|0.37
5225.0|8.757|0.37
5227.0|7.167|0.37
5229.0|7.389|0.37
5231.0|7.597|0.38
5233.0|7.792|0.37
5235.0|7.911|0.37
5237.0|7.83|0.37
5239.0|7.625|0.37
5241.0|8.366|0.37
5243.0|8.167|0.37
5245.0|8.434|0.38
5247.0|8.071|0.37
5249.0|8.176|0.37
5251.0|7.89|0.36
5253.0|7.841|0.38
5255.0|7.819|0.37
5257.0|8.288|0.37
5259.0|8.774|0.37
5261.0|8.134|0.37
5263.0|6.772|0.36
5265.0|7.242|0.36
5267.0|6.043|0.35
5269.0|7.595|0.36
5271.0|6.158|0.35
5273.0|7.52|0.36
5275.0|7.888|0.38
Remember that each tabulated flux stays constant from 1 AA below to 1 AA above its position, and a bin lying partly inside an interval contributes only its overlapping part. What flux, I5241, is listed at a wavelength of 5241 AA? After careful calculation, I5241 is 8.366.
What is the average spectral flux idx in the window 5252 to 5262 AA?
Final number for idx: 8.17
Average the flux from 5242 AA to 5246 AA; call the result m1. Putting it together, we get 8.3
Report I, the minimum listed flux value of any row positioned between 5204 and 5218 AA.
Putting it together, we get 6.934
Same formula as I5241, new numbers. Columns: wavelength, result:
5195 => 7.976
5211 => 7.794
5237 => 7.83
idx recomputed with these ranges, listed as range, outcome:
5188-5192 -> 7.57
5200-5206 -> 7.67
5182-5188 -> 6.08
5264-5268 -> 6.64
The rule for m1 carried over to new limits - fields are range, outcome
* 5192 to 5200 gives 7.72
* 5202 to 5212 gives 7.4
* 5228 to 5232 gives 7.49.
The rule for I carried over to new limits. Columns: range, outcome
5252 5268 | 6.043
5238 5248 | 7.625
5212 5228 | 7.167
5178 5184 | 6.249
